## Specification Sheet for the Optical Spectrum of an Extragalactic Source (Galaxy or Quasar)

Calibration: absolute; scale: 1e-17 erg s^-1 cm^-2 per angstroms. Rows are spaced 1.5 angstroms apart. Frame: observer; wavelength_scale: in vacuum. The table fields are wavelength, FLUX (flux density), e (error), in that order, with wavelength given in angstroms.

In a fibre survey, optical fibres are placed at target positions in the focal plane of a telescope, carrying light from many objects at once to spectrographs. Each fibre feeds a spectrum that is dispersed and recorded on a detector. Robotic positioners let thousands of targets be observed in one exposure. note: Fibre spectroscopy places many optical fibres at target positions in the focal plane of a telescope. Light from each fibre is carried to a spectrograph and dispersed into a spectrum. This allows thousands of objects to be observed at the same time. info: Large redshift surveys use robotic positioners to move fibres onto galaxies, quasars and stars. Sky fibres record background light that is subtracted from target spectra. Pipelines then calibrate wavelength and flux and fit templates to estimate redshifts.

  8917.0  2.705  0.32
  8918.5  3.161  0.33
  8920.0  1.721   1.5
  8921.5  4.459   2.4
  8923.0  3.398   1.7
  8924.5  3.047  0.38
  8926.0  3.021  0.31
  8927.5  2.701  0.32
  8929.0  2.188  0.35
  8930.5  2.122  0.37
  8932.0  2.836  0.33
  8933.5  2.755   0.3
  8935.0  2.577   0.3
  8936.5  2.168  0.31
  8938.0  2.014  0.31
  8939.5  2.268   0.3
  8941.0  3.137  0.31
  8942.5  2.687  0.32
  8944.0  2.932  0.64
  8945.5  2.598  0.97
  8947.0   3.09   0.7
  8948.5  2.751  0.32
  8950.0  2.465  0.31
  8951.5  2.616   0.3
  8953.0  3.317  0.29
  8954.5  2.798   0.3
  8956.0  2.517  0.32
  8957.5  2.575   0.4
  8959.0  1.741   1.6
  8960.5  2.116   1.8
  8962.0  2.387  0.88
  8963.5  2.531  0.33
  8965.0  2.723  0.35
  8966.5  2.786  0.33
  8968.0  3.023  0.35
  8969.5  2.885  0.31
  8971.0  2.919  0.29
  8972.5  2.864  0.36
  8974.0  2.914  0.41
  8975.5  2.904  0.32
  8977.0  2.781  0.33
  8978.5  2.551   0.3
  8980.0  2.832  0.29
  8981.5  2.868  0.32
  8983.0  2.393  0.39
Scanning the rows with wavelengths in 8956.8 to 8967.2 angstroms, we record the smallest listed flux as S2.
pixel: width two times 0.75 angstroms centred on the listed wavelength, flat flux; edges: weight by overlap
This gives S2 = 1.741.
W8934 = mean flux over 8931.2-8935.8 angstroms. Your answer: 2.71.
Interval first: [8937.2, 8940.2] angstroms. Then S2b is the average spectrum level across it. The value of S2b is 2.14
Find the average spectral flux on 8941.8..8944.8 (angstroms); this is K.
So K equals 2.81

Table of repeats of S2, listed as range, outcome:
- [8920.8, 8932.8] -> 2.122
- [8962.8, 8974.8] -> 2.531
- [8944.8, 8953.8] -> 2.465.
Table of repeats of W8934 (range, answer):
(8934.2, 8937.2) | 2.38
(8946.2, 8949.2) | 2.92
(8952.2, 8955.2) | 3.05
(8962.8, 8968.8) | 2.77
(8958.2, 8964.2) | 2.19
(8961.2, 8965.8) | 2.54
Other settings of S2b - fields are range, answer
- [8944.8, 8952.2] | 2.71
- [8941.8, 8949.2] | 2.81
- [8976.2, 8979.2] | 2.67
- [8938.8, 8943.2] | 2.7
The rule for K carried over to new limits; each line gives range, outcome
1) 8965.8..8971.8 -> 2.9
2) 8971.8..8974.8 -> 2.89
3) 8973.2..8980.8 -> 2.8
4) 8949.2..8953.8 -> 2.8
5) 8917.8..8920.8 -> 2.46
